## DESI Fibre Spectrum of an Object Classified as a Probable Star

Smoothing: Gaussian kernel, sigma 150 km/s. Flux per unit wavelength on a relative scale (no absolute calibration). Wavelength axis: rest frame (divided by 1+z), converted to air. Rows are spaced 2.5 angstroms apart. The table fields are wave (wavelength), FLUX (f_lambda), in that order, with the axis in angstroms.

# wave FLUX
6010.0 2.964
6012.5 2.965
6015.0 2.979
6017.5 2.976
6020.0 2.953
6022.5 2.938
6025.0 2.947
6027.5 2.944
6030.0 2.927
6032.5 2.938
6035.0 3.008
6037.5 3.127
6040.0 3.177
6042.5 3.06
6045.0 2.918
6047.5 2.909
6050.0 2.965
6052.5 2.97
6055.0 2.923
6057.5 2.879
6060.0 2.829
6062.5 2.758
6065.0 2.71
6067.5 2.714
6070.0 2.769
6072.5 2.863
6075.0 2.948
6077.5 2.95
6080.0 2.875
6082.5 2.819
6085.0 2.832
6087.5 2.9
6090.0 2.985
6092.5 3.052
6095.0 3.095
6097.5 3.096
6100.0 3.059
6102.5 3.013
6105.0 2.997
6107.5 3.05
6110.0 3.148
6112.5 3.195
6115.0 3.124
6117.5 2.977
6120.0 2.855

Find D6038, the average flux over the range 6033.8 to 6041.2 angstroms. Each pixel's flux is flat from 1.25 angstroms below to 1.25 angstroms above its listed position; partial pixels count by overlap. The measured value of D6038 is 3.1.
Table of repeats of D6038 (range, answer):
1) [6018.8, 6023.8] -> 2.95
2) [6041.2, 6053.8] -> 2.97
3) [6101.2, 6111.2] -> 3.05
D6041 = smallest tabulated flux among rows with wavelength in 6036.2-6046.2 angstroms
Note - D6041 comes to 2.918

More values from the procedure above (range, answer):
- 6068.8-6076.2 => 2.769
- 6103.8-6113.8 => 2.997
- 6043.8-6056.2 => 2.909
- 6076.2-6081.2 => 2.875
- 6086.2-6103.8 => 2.9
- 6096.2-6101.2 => 3.059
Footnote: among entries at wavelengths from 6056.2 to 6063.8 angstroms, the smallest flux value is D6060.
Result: 2.758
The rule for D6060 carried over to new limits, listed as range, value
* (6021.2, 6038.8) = 2.927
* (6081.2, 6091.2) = 2.819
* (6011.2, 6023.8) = 2.938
